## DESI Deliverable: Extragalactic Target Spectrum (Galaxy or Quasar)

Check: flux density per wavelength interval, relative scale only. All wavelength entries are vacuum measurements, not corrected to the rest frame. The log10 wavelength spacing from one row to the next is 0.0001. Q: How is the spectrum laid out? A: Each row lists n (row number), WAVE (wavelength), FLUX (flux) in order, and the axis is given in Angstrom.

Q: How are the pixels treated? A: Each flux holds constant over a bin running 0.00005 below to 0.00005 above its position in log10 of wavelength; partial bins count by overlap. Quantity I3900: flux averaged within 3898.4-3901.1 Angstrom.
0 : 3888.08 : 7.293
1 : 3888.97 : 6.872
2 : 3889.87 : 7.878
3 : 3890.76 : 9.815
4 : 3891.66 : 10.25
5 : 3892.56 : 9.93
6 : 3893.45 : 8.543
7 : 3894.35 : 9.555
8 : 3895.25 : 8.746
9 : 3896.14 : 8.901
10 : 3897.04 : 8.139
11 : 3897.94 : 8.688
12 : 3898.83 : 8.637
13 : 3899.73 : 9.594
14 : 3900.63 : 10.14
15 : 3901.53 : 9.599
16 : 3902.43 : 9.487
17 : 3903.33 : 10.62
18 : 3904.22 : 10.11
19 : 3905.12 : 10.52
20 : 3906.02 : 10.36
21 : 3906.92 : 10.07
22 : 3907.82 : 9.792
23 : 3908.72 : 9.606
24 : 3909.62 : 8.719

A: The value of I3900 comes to 9.44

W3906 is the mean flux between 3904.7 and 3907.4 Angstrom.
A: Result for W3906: 10.3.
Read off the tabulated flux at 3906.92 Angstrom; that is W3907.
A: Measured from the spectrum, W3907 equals 10.07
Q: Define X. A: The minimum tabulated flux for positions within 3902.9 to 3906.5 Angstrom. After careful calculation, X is 10.11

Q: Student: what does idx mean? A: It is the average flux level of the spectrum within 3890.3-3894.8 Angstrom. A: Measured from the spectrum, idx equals 9.61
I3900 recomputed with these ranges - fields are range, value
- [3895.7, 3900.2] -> 8.79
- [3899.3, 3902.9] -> 9.69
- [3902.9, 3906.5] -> 10.4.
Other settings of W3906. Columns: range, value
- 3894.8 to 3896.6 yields 8.83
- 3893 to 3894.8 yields 9.06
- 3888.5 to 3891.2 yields 8.19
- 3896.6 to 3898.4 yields 8.44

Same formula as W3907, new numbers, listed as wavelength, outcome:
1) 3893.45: 8.543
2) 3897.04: 8.139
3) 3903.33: 10.62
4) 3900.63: 10.14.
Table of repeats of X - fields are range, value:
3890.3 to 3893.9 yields 8.543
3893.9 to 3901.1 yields 8.139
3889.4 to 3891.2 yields 7.878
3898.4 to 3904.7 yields 8.637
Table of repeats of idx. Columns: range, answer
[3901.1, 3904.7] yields 9.97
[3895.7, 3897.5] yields 8.49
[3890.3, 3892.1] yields 10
